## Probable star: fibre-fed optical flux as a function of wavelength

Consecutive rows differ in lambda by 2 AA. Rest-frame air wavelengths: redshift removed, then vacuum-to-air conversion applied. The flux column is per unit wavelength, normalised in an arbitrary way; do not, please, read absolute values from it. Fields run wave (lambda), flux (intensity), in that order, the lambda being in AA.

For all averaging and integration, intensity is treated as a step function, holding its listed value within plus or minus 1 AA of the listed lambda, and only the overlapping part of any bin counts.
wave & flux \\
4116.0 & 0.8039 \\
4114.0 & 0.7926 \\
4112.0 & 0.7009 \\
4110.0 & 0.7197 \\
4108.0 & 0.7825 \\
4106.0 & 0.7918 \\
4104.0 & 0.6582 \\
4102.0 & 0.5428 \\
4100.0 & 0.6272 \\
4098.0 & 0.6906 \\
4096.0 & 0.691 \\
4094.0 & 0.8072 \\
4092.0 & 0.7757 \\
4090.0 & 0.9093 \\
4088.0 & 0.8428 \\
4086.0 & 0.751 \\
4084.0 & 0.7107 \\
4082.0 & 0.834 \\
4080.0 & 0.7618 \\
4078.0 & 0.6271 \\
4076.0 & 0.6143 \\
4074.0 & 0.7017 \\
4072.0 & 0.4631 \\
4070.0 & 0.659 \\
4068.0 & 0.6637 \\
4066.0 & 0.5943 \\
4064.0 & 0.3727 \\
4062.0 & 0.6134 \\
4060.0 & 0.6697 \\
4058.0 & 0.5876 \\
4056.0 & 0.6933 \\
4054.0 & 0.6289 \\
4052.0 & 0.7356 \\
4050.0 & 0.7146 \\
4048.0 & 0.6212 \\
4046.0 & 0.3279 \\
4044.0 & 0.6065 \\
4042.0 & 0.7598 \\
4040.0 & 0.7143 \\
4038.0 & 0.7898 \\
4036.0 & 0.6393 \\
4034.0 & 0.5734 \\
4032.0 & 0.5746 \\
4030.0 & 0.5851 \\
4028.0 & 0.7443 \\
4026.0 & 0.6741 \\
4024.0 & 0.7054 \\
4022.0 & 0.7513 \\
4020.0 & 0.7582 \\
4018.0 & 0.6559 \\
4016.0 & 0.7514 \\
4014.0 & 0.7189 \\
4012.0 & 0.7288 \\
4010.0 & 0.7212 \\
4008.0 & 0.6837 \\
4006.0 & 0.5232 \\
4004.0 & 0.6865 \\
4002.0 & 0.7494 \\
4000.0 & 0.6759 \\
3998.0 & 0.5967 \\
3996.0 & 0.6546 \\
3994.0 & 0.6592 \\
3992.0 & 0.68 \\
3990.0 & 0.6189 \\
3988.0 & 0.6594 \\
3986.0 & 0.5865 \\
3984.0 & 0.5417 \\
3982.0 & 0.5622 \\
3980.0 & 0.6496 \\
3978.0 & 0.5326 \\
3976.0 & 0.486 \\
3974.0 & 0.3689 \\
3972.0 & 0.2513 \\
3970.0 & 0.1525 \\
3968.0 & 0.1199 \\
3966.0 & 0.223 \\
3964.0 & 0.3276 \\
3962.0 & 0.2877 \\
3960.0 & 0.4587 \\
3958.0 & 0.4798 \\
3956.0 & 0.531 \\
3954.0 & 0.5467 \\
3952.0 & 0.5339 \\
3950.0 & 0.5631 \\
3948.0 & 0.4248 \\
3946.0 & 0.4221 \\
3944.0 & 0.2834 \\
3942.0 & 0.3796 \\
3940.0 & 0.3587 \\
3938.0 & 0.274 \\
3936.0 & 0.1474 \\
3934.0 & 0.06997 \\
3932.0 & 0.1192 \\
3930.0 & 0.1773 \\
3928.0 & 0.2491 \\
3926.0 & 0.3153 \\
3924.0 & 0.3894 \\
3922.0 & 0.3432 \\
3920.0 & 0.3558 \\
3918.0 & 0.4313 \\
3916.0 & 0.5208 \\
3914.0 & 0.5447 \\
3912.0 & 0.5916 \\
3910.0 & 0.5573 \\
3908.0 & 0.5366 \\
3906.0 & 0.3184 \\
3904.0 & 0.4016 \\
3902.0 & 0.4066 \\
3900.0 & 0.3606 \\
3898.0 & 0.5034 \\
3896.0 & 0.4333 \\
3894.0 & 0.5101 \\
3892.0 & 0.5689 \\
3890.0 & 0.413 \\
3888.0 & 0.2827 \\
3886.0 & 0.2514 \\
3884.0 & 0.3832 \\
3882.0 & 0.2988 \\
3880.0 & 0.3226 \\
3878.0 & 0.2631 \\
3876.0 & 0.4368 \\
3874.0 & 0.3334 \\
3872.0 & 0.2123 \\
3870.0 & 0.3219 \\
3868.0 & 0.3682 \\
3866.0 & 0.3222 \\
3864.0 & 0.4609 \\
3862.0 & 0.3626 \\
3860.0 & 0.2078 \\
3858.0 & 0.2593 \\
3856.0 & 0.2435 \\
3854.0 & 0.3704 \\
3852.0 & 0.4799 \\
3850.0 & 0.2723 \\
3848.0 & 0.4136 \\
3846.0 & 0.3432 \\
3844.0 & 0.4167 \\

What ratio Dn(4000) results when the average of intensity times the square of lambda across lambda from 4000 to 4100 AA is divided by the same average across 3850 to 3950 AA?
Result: 2.0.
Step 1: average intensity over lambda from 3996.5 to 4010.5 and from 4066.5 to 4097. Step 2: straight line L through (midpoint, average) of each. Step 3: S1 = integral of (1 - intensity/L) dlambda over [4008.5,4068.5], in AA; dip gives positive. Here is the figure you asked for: 2.6 AA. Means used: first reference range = 0.66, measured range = 0.656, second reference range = 0.719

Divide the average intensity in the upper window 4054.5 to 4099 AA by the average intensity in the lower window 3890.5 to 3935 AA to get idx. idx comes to 1.7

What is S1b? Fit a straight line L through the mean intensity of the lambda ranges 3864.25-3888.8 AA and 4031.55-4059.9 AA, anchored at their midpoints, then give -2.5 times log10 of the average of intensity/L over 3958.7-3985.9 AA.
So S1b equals 0.29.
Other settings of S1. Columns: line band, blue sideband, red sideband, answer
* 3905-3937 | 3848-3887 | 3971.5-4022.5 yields 6.36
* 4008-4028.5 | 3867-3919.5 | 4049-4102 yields -4.31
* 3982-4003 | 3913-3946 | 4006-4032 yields -2.03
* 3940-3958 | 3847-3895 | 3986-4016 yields 2.86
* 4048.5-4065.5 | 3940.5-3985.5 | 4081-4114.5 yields 0.43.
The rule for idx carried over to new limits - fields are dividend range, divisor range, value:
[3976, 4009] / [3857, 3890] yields 1.95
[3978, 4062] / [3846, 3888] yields 2.00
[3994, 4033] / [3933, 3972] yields 1.98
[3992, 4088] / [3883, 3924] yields 1.52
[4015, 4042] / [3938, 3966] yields 1.65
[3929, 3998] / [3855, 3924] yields 1.08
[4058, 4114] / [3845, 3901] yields 1.93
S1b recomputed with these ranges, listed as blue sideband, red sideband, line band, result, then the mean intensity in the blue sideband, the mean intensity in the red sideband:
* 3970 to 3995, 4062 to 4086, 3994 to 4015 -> -0.20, 0.534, 0.64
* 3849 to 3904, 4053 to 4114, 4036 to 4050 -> -0.04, 0.358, 0.685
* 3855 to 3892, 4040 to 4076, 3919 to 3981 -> 0.27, 0.326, 0.615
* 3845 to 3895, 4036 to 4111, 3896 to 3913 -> -0.14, 0.348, 0.677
